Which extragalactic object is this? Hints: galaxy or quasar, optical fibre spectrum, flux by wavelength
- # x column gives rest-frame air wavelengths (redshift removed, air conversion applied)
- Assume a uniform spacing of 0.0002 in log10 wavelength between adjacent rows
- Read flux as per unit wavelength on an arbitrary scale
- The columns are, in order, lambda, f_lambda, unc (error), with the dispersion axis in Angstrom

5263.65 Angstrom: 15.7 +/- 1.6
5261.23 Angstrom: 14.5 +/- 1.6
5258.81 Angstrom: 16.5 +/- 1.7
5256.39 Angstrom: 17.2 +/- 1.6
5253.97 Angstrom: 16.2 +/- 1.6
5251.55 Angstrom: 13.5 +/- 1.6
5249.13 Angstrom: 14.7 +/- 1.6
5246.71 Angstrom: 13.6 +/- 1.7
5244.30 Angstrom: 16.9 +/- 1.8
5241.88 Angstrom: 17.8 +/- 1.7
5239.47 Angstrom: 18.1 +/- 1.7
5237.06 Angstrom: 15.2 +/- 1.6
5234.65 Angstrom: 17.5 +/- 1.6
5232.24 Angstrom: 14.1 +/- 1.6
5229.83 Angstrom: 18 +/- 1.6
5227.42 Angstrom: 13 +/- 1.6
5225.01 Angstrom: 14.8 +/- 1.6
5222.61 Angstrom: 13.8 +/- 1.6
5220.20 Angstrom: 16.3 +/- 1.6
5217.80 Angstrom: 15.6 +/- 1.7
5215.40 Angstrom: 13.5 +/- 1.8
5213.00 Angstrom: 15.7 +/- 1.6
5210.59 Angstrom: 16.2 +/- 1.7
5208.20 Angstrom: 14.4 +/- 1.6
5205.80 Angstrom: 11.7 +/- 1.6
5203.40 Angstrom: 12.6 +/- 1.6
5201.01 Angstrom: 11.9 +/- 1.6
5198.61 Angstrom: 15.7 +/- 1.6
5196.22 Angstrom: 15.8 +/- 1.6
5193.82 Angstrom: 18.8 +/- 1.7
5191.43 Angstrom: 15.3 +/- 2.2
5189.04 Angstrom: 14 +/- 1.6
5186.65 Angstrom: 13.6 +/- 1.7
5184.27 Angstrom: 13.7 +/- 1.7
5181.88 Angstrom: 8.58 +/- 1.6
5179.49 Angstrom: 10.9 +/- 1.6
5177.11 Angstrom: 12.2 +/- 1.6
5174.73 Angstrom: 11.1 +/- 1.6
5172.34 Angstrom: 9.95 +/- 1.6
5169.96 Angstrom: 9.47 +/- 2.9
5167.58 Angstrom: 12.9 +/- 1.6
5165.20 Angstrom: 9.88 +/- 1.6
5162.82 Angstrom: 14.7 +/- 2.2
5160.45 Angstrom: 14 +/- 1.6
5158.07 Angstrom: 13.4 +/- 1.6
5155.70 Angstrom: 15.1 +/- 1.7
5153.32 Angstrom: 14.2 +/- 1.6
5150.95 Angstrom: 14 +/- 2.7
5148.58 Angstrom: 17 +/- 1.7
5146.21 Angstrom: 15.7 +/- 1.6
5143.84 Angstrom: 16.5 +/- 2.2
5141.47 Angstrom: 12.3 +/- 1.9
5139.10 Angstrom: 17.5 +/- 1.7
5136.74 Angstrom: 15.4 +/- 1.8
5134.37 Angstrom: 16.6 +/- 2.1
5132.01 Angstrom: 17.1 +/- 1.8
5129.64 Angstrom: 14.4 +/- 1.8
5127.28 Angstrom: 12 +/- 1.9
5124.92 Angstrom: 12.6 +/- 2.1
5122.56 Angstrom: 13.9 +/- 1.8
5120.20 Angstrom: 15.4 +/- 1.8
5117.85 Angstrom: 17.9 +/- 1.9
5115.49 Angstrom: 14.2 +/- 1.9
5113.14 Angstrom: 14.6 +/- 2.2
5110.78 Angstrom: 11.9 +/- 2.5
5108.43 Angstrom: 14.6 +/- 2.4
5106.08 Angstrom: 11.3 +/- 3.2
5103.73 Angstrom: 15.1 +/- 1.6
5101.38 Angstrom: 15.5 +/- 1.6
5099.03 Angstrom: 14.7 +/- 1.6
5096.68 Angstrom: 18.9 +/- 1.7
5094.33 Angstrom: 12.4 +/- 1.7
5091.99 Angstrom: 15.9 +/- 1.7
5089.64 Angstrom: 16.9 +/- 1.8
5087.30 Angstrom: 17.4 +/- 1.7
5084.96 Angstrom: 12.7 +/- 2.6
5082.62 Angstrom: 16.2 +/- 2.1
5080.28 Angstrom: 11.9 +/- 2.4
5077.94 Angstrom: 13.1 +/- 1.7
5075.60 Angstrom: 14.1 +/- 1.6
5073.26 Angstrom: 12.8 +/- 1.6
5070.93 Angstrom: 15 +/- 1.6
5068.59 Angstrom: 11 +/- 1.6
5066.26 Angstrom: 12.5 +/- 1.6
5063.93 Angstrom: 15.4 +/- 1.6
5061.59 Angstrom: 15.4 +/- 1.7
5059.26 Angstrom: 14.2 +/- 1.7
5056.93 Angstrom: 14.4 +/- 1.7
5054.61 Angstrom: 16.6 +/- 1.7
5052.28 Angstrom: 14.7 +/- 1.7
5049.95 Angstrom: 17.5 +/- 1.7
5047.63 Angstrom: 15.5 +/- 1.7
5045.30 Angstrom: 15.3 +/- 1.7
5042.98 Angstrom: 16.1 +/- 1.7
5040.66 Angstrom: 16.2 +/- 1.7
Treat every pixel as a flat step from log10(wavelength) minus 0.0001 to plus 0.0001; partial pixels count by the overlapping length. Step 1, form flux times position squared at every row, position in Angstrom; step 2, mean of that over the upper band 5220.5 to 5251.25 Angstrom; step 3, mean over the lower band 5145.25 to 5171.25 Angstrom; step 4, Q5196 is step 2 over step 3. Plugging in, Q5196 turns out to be 1.2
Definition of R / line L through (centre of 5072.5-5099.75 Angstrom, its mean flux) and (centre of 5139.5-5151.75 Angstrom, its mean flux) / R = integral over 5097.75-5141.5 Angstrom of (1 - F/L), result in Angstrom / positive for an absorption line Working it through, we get 1.2 Angstrom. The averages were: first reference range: 14.8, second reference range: 15.3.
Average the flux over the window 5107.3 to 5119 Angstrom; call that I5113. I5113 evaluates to 14.6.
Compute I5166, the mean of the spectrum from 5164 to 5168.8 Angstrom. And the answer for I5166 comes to 11.4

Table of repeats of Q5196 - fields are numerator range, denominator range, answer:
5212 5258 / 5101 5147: 1.10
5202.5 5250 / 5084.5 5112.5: 1.08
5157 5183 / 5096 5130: 0.82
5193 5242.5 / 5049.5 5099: 1.10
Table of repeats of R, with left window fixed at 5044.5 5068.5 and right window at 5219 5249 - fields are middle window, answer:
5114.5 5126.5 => 0.41 Angstrom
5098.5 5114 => 1.29 Angstrom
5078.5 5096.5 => 0.18 Angstrom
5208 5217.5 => 0.34 Angstrom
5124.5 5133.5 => 0.61 Angstrom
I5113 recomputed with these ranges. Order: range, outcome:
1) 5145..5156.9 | 15.2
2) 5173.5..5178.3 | 11.6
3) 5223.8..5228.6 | 13.9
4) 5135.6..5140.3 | 16.5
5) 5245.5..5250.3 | 14.2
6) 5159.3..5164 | 14.4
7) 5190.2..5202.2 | 15.5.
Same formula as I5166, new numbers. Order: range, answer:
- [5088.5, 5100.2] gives 15.7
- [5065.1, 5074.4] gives 12.8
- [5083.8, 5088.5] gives 15.1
